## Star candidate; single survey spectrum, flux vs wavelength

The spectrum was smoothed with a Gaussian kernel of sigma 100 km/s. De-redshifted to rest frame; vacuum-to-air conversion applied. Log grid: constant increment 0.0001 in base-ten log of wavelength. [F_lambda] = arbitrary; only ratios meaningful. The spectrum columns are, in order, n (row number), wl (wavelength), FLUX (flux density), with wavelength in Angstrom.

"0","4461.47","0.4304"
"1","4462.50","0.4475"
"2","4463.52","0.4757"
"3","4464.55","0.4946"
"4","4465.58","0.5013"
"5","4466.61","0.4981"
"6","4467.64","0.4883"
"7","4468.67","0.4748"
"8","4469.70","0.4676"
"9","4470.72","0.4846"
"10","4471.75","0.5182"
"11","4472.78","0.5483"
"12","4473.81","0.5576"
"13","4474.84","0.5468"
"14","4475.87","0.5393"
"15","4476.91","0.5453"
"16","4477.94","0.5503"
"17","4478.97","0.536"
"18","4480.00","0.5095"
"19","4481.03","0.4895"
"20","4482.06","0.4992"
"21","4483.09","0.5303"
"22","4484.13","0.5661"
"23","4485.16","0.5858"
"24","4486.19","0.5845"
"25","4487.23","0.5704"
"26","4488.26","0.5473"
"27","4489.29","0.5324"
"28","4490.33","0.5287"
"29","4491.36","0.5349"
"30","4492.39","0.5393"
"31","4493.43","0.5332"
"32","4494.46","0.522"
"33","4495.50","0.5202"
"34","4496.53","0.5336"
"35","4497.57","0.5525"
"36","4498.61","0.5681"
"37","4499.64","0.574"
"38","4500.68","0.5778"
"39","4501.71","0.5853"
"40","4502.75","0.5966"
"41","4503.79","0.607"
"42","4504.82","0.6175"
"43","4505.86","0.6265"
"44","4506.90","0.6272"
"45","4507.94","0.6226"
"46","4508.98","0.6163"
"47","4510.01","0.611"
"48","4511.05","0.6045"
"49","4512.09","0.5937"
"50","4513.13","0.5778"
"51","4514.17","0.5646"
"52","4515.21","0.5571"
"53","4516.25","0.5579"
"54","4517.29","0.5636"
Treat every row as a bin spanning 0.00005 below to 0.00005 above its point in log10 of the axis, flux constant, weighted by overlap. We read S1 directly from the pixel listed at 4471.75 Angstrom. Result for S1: 0.5182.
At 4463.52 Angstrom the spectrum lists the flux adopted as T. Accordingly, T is 0.4757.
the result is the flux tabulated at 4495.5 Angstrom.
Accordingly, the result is 0.5202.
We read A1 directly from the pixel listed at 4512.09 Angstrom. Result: 0.5937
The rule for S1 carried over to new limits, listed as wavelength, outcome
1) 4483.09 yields 0.5303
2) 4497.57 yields 0.5525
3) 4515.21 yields 0.5571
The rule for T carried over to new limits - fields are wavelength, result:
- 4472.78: 0.5483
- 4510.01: 0.611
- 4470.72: 0.4846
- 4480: 0.5095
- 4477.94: 0.5503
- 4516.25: 0.5579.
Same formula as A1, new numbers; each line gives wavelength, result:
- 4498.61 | 0.5681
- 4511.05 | 0.6045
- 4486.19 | 0.5845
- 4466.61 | 0.4981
